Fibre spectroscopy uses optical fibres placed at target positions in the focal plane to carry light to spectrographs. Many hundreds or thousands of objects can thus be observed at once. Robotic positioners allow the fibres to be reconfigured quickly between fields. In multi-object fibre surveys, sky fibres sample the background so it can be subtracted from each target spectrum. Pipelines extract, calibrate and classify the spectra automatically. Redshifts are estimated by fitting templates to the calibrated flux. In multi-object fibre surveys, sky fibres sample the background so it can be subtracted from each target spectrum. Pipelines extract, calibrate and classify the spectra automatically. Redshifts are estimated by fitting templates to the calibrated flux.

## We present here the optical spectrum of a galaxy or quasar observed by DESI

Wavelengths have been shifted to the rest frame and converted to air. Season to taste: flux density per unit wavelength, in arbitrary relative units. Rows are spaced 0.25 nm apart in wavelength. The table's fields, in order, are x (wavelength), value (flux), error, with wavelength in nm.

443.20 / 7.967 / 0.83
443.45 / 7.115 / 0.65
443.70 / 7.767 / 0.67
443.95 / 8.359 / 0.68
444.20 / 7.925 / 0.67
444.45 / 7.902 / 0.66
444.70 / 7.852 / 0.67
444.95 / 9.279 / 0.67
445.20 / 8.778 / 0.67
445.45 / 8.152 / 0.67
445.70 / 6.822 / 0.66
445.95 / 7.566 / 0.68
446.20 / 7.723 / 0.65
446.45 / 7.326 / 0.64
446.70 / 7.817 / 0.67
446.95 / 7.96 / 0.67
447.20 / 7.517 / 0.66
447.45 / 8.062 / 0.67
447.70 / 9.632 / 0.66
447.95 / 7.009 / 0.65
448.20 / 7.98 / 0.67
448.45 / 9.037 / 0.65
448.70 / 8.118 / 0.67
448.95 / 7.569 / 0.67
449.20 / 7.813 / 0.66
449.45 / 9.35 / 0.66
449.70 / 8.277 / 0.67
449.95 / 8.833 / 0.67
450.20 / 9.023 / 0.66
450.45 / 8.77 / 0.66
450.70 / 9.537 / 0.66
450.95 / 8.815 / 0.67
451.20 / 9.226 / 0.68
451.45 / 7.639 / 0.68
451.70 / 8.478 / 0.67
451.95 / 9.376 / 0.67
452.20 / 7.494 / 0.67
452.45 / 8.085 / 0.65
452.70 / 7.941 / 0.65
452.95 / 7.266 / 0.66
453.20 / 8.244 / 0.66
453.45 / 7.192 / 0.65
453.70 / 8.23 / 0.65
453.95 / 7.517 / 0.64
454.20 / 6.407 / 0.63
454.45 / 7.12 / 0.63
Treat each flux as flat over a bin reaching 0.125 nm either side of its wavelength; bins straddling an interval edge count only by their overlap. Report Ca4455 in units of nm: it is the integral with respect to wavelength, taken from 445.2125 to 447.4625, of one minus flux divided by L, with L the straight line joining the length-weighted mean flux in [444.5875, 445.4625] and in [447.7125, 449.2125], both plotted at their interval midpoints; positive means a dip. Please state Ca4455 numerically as 0.18 nm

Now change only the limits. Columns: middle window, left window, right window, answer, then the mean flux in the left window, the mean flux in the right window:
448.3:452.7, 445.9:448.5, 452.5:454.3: -0.44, 7.95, 7.58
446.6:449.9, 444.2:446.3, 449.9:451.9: 0.10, 8.01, 8.81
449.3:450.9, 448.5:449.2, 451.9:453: -0.19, 7.97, 7.99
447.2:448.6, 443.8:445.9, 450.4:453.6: -0.01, 8.11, 8.3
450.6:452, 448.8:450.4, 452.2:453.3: -0.12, 8.49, 7.83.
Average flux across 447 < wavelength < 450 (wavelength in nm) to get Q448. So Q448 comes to 8.24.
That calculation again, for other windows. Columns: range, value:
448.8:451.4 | 8.68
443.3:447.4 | 7.87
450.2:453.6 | 8.34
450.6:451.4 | 9.04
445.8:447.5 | 7.68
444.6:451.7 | 8.27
